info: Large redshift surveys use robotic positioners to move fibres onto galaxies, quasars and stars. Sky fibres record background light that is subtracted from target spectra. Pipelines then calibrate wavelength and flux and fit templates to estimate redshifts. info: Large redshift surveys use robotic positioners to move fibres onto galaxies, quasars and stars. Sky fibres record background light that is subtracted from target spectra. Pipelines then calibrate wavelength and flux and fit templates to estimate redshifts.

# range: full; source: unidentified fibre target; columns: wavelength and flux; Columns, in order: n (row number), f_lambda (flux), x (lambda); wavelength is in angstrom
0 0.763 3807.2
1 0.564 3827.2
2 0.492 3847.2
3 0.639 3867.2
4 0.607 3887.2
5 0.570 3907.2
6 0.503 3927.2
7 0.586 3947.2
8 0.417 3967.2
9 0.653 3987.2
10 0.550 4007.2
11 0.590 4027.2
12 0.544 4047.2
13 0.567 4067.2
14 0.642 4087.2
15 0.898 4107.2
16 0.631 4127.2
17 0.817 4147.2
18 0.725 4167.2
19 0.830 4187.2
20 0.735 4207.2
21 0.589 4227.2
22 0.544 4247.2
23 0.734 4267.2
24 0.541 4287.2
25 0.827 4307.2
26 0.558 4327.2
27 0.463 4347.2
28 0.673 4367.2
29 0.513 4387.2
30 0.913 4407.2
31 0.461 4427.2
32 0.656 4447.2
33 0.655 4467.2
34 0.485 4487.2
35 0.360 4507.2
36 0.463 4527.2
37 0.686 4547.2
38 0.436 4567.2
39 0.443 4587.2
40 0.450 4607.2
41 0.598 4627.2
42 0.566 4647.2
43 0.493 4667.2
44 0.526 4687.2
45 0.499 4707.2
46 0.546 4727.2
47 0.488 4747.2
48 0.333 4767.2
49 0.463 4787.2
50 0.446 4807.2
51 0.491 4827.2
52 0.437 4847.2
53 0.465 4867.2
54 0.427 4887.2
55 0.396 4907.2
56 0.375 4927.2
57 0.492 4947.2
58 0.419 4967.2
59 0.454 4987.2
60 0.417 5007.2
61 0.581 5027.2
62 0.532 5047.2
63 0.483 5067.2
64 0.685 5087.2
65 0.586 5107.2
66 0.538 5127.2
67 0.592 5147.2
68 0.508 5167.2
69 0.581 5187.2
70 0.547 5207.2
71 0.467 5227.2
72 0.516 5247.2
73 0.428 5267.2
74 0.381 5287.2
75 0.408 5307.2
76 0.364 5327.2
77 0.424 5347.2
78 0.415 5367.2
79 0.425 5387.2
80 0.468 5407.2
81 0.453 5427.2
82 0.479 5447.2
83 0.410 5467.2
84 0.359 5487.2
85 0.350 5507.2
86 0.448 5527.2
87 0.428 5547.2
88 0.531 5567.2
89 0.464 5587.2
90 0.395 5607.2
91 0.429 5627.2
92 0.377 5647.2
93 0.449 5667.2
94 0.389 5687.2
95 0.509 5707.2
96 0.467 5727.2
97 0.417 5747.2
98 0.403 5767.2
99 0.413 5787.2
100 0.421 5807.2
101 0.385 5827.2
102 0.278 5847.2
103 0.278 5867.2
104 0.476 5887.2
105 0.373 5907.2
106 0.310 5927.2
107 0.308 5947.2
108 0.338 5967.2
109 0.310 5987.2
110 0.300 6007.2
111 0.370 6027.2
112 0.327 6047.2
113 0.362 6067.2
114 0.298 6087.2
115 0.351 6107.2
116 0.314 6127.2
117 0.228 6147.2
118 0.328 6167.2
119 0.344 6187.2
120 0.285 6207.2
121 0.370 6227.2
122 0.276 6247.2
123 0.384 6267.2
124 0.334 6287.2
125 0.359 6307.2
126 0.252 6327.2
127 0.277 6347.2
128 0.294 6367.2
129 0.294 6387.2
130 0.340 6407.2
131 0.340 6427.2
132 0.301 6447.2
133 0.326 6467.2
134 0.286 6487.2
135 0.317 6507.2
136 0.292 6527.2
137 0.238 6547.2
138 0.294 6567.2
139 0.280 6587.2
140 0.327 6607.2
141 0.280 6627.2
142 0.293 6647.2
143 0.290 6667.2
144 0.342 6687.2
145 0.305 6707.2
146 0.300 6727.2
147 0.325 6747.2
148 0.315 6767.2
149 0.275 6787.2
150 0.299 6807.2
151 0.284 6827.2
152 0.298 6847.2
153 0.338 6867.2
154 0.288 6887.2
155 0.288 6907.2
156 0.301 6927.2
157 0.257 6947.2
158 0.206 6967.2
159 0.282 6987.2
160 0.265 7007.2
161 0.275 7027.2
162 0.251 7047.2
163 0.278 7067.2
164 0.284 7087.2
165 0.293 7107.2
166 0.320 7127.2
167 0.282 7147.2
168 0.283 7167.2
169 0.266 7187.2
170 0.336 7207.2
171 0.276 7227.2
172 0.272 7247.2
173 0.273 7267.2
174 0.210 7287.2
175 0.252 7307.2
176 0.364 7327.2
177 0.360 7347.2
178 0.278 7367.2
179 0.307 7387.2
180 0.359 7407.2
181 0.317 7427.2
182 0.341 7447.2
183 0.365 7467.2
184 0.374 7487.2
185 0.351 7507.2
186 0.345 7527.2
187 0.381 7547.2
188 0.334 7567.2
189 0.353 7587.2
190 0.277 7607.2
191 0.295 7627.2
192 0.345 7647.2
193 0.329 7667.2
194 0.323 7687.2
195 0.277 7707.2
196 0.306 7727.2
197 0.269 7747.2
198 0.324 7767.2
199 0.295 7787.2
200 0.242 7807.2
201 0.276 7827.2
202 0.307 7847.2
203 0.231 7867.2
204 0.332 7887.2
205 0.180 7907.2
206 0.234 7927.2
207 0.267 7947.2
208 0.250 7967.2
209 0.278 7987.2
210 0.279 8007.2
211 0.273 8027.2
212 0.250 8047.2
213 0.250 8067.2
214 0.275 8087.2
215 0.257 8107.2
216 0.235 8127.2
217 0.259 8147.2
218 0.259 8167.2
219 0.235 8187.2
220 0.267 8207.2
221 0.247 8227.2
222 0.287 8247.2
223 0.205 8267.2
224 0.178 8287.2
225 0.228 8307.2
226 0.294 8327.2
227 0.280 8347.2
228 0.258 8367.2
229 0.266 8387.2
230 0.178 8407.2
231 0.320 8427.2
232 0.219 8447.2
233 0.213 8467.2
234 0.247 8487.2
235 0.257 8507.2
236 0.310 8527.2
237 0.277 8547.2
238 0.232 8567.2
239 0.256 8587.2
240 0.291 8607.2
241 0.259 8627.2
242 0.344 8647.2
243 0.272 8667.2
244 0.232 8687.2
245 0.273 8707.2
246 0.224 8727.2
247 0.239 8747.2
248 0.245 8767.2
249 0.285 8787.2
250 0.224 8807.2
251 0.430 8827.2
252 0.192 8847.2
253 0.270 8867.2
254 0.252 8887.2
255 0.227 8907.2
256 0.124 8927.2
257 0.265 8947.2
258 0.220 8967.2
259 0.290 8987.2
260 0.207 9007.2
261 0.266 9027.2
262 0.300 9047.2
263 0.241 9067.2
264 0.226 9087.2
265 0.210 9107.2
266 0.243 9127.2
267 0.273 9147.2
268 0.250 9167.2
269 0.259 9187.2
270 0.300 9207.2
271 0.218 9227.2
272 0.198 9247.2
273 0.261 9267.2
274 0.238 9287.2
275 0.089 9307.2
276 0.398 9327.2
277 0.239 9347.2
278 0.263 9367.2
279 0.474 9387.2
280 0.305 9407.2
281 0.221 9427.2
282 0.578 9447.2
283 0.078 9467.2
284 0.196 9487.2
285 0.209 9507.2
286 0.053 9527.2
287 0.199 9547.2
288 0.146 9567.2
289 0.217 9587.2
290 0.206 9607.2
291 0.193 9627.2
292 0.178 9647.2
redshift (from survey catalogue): 1.69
